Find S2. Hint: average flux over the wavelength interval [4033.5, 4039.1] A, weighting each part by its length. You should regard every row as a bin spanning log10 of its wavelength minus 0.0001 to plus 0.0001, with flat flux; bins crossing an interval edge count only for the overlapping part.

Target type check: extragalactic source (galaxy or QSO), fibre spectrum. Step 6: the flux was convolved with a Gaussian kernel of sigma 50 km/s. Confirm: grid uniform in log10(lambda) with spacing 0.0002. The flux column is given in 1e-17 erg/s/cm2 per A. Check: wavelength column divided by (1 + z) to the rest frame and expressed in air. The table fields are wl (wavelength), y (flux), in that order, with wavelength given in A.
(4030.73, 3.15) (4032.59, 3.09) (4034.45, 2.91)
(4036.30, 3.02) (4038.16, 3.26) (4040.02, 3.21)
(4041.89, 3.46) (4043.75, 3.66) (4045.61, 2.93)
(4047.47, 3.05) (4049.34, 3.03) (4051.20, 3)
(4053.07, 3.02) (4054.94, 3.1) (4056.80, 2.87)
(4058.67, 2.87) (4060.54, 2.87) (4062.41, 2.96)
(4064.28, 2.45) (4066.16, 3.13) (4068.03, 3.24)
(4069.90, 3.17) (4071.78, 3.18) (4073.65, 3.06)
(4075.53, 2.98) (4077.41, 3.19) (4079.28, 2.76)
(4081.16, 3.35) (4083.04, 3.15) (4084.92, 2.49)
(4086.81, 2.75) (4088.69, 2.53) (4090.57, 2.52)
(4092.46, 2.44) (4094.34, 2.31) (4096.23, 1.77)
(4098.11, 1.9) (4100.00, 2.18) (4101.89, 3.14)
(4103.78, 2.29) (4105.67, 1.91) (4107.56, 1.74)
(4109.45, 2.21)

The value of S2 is 3.07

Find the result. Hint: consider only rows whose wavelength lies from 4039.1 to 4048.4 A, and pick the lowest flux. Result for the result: 2.93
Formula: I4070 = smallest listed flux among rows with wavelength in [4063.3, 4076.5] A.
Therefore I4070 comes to 2.45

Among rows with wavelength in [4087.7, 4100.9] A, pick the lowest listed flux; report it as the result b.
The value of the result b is 1.77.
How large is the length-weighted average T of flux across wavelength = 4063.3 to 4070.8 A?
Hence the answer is 3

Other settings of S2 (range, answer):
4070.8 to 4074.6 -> 3.12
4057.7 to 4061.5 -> 2.87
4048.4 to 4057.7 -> 3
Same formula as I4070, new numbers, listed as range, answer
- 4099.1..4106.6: 1.91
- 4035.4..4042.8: 3.02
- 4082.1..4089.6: 2.49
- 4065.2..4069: 3.13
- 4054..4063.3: 2.87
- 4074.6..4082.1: 2.76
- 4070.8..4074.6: 3.06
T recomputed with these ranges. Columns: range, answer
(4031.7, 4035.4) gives 3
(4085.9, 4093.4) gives 2.56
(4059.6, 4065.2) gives 2.76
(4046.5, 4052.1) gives 3.03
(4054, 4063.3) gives 2.93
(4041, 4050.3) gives 3.23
